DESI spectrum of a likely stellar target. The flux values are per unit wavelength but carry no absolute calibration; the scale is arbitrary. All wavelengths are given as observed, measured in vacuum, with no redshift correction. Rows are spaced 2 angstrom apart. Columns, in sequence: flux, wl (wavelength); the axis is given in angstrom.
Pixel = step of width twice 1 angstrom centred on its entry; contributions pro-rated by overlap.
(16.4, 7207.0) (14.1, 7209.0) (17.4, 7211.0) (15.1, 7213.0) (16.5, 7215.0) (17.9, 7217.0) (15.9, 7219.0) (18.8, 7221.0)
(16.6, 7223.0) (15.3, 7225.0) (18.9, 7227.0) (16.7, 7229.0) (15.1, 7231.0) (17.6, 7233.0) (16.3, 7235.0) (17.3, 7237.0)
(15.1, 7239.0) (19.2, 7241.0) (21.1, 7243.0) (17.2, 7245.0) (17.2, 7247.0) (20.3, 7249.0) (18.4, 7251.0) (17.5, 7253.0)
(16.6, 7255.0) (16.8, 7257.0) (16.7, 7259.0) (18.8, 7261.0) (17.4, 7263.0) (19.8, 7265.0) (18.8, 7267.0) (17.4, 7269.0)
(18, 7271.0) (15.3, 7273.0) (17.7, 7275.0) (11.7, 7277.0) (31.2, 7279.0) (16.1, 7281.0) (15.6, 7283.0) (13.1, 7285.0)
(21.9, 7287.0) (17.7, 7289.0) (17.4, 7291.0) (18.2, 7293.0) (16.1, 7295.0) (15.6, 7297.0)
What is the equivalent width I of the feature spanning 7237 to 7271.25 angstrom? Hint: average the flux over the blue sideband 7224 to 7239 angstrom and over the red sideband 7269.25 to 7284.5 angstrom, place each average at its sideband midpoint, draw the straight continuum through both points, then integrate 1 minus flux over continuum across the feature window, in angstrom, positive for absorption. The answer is -1.6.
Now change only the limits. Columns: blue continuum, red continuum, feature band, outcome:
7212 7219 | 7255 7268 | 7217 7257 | -0.69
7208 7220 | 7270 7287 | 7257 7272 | -0.65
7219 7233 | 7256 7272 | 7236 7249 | -0.51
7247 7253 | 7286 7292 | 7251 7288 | 2.01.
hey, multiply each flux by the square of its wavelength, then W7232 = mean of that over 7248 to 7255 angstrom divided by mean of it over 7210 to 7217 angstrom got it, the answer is 1.1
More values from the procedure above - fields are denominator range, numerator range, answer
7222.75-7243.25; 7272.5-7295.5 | 1.05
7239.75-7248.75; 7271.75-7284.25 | 0.96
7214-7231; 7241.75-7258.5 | 1.08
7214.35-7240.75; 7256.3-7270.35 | 1.08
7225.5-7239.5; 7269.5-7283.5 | 1.09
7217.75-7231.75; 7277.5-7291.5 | 1.14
